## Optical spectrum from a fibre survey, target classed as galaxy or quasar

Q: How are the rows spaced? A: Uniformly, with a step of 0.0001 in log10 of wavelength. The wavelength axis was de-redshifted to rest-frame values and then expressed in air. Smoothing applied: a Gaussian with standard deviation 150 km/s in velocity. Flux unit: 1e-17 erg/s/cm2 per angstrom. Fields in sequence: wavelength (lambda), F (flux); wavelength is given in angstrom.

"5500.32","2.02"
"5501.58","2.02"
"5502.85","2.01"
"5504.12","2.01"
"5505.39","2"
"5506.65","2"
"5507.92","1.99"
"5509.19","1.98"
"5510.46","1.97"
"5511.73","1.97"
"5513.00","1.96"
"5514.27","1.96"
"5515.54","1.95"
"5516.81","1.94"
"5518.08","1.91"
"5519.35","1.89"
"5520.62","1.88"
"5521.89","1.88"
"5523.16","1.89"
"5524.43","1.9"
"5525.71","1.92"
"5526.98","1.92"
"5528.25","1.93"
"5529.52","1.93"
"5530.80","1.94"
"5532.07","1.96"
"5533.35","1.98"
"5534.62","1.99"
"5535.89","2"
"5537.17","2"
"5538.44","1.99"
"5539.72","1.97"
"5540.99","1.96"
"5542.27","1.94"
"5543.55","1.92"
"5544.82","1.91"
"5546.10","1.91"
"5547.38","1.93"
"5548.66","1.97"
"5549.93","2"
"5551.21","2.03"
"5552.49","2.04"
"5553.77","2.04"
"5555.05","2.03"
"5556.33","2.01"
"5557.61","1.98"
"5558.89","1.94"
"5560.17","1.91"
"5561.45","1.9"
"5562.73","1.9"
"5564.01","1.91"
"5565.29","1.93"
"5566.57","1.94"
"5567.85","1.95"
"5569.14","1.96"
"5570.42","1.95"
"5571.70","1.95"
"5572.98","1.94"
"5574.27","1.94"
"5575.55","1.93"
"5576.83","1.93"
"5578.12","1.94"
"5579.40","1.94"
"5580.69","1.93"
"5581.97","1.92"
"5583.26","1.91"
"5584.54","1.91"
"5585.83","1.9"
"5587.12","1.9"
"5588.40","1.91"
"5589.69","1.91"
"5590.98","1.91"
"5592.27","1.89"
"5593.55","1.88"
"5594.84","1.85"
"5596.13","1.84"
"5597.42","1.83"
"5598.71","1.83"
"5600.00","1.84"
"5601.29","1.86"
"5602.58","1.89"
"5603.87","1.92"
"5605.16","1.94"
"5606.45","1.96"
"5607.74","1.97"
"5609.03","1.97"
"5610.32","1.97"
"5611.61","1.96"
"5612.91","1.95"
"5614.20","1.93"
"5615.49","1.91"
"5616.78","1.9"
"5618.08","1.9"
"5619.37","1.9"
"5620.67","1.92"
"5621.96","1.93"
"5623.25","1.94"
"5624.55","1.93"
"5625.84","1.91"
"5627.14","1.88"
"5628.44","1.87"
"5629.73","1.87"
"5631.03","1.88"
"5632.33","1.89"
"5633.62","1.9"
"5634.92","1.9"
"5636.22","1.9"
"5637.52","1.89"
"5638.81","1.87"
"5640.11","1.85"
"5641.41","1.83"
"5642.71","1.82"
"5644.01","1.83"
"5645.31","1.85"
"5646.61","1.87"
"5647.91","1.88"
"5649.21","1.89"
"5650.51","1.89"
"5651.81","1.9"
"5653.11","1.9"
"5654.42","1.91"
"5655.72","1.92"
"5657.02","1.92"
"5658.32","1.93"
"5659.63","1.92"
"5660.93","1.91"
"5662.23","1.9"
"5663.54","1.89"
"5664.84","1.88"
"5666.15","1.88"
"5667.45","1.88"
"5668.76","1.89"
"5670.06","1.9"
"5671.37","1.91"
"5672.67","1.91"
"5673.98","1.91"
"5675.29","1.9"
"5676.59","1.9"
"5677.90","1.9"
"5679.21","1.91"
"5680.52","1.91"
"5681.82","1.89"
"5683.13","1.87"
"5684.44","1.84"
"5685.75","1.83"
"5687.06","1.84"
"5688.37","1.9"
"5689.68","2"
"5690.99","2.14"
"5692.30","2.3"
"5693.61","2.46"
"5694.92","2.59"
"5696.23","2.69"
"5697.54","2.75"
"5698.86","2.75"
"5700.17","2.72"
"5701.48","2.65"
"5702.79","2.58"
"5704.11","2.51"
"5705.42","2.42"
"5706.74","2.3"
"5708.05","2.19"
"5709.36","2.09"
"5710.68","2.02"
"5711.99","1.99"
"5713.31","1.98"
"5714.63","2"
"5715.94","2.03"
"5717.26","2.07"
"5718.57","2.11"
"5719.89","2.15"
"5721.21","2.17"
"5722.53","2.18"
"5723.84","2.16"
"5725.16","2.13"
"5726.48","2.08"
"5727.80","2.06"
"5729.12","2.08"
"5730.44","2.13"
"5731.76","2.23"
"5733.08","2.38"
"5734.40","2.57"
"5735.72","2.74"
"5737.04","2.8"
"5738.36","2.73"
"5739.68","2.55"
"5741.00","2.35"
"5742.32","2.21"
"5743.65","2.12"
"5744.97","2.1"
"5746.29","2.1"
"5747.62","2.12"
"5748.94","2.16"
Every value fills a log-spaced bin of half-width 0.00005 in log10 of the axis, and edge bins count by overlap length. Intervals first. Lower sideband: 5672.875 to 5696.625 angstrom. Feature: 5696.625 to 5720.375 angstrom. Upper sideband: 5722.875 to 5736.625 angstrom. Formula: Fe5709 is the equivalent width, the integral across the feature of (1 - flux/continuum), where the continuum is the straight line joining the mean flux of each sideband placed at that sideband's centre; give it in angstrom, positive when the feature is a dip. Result -1.6 angstrom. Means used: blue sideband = 2.03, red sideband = 2.26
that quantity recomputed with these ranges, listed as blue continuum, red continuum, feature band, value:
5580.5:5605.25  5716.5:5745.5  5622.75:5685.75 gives 5.2 angstrom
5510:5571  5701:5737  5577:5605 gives 1.9 angstrom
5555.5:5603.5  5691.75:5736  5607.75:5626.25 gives 0.8 angstrom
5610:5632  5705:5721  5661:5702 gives -0.8 angstrom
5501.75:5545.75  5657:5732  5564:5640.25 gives 4.2 angstrom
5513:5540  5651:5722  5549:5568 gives 0.0 angstrom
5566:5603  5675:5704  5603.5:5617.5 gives 0.3 angstrom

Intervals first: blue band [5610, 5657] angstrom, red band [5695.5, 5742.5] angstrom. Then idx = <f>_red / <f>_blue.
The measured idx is 1.2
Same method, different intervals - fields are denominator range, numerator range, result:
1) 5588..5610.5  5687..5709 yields 1.27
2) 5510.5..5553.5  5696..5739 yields 1.19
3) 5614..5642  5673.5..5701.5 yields 1.14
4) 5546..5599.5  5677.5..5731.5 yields 1.13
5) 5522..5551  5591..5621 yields 0.98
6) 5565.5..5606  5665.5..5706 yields 1.12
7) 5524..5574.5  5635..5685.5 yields 0.97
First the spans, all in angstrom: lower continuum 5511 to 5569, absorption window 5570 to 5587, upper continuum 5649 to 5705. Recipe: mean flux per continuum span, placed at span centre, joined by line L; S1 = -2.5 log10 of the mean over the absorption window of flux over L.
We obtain 0.03 mag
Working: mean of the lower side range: 1.95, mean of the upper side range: 2.07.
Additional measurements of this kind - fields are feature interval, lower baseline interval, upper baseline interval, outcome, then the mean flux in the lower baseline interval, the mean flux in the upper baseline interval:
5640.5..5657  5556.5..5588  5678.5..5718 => 0.12 mag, 1.93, 2.21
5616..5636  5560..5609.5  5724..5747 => 0.07 mag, 1.91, 2.31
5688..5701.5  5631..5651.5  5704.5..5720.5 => -0.19 mag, 1.87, 2.12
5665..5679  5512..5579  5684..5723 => 0.15 mag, 1.95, 2.24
